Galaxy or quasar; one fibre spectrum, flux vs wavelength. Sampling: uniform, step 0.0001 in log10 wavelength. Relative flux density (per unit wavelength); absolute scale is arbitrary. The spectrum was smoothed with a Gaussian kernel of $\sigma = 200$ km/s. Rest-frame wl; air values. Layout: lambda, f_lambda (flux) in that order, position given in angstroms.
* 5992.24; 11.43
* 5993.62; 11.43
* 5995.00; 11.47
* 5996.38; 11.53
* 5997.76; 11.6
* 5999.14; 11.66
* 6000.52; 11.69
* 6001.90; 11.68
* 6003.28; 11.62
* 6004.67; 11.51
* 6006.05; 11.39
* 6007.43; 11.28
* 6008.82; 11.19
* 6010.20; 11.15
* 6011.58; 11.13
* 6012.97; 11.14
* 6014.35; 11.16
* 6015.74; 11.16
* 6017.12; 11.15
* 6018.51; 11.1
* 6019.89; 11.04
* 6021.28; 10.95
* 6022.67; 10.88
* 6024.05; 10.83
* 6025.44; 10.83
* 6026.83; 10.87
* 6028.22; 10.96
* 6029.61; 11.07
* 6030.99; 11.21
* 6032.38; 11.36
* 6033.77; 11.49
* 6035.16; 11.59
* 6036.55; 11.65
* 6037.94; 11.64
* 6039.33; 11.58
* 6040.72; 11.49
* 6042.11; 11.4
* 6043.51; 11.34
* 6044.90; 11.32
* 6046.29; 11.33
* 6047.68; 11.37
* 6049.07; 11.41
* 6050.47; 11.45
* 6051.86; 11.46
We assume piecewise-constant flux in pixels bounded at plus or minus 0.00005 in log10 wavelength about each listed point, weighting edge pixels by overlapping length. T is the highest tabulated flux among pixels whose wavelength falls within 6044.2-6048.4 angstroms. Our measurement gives 11.37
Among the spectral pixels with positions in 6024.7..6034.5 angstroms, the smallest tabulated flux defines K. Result 10.83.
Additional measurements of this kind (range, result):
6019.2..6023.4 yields 10.88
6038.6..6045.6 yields 11.32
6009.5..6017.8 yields 11.13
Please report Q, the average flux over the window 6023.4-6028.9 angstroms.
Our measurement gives 10.9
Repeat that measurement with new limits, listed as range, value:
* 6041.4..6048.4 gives 11.4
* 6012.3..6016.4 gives 11.2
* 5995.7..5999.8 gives 11.6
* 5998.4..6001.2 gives 11.7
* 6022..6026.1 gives 10.9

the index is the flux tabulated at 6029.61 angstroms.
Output 11.07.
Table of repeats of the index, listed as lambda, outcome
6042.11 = 11.4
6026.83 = 10.87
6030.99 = 11.21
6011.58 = 11.13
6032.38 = 11.36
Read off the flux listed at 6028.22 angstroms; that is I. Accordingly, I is 10.96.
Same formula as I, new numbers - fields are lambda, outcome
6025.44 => 10.83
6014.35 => 11.16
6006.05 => 11.39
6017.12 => 11.15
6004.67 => 11.51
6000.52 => 11.69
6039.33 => 11.58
